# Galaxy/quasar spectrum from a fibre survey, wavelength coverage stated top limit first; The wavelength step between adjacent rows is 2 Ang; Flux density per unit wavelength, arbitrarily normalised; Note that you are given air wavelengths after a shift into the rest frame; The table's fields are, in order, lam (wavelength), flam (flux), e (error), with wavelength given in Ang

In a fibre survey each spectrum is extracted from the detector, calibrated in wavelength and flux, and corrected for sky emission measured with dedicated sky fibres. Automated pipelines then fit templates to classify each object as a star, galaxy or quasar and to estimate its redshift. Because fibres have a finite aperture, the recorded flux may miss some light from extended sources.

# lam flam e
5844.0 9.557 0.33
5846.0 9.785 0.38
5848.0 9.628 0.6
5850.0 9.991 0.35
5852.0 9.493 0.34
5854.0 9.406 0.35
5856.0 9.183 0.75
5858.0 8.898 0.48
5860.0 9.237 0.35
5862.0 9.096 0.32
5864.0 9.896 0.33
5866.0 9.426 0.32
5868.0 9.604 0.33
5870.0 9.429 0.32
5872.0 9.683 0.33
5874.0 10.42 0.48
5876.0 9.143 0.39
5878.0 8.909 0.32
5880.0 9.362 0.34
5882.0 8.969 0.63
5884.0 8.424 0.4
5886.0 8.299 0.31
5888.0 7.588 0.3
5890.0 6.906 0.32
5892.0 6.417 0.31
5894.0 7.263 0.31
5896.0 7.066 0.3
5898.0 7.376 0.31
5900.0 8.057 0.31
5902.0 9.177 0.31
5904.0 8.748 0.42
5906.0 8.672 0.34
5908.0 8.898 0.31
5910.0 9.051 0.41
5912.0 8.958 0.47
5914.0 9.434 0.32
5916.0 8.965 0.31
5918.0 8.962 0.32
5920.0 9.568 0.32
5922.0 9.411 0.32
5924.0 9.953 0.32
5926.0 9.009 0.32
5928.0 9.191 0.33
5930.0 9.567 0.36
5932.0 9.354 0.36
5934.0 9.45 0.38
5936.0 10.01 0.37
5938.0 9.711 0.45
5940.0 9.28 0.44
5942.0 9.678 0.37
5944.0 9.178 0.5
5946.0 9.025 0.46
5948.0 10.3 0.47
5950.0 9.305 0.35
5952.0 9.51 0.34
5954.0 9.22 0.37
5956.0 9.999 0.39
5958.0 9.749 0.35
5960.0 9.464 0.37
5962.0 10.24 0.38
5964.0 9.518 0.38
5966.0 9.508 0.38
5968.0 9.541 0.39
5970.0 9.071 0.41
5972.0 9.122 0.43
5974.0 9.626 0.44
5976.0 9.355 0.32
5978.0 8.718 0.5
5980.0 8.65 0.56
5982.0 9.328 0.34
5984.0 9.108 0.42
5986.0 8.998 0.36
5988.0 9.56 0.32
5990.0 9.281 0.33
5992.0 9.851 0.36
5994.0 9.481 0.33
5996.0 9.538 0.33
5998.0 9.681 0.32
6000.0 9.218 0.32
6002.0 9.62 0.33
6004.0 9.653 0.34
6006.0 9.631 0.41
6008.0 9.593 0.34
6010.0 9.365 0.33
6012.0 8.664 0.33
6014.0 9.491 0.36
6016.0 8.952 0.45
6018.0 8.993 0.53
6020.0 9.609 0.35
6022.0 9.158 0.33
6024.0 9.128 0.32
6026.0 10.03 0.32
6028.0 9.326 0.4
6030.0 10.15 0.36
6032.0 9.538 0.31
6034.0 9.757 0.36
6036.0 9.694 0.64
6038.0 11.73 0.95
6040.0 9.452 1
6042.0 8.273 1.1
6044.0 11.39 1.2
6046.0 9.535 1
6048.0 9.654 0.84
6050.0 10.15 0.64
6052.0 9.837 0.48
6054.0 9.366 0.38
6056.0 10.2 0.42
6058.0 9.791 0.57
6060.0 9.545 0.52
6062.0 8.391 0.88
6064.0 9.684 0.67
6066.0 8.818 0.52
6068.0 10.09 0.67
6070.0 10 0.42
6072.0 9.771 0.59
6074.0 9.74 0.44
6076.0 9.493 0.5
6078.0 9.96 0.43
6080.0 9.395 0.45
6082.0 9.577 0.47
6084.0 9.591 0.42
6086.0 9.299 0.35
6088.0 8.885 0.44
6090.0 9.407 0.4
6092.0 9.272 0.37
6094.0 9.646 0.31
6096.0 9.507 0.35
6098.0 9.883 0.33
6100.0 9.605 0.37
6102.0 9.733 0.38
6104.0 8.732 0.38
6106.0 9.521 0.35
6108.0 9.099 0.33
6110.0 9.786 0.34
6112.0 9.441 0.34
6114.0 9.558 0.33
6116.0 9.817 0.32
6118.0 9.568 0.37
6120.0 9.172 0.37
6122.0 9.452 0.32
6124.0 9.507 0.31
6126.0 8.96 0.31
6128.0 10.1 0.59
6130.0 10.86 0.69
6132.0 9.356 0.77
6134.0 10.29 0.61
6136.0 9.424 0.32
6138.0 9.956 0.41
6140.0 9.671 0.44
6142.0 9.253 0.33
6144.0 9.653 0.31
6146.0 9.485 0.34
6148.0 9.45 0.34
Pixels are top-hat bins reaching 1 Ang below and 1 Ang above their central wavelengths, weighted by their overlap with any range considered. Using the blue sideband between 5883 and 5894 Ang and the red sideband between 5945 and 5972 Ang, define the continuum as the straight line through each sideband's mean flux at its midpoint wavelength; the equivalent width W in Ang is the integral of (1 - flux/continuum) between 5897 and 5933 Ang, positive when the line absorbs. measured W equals -3.2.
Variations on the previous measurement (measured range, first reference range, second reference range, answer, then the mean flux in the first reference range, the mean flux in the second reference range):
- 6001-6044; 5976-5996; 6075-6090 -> -1.1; 9.24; 9.45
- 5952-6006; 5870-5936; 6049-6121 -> -2.0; 8.79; 9.54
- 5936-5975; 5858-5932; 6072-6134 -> -2.1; 8.84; 9.55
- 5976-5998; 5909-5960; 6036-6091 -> 0.6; 9.43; 9.67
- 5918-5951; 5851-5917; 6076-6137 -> -2.0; 8.77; 9.55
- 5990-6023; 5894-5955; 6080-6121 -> -0.5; 9.11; 9.45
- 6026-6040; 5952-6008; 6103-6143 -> -0.7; 9.44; 9.58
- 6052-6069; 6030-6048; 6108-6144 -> 0.6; 9.92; 9.64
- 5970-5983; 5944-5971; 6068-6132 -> 0.6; 9.56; 9.56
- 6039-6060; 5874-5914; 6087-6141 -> -1.2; 8.36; 9.56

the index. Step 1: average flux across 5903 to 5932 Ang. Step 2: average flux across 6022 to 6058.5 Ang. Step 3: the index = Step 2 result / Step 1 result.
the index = 1.07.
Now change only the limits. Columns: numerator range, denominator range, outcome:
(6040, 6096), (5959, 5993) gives 1.02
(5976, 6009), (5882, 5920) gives 1.13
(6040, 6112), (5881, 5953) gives 1.08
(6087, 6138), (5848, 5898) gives 1.08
